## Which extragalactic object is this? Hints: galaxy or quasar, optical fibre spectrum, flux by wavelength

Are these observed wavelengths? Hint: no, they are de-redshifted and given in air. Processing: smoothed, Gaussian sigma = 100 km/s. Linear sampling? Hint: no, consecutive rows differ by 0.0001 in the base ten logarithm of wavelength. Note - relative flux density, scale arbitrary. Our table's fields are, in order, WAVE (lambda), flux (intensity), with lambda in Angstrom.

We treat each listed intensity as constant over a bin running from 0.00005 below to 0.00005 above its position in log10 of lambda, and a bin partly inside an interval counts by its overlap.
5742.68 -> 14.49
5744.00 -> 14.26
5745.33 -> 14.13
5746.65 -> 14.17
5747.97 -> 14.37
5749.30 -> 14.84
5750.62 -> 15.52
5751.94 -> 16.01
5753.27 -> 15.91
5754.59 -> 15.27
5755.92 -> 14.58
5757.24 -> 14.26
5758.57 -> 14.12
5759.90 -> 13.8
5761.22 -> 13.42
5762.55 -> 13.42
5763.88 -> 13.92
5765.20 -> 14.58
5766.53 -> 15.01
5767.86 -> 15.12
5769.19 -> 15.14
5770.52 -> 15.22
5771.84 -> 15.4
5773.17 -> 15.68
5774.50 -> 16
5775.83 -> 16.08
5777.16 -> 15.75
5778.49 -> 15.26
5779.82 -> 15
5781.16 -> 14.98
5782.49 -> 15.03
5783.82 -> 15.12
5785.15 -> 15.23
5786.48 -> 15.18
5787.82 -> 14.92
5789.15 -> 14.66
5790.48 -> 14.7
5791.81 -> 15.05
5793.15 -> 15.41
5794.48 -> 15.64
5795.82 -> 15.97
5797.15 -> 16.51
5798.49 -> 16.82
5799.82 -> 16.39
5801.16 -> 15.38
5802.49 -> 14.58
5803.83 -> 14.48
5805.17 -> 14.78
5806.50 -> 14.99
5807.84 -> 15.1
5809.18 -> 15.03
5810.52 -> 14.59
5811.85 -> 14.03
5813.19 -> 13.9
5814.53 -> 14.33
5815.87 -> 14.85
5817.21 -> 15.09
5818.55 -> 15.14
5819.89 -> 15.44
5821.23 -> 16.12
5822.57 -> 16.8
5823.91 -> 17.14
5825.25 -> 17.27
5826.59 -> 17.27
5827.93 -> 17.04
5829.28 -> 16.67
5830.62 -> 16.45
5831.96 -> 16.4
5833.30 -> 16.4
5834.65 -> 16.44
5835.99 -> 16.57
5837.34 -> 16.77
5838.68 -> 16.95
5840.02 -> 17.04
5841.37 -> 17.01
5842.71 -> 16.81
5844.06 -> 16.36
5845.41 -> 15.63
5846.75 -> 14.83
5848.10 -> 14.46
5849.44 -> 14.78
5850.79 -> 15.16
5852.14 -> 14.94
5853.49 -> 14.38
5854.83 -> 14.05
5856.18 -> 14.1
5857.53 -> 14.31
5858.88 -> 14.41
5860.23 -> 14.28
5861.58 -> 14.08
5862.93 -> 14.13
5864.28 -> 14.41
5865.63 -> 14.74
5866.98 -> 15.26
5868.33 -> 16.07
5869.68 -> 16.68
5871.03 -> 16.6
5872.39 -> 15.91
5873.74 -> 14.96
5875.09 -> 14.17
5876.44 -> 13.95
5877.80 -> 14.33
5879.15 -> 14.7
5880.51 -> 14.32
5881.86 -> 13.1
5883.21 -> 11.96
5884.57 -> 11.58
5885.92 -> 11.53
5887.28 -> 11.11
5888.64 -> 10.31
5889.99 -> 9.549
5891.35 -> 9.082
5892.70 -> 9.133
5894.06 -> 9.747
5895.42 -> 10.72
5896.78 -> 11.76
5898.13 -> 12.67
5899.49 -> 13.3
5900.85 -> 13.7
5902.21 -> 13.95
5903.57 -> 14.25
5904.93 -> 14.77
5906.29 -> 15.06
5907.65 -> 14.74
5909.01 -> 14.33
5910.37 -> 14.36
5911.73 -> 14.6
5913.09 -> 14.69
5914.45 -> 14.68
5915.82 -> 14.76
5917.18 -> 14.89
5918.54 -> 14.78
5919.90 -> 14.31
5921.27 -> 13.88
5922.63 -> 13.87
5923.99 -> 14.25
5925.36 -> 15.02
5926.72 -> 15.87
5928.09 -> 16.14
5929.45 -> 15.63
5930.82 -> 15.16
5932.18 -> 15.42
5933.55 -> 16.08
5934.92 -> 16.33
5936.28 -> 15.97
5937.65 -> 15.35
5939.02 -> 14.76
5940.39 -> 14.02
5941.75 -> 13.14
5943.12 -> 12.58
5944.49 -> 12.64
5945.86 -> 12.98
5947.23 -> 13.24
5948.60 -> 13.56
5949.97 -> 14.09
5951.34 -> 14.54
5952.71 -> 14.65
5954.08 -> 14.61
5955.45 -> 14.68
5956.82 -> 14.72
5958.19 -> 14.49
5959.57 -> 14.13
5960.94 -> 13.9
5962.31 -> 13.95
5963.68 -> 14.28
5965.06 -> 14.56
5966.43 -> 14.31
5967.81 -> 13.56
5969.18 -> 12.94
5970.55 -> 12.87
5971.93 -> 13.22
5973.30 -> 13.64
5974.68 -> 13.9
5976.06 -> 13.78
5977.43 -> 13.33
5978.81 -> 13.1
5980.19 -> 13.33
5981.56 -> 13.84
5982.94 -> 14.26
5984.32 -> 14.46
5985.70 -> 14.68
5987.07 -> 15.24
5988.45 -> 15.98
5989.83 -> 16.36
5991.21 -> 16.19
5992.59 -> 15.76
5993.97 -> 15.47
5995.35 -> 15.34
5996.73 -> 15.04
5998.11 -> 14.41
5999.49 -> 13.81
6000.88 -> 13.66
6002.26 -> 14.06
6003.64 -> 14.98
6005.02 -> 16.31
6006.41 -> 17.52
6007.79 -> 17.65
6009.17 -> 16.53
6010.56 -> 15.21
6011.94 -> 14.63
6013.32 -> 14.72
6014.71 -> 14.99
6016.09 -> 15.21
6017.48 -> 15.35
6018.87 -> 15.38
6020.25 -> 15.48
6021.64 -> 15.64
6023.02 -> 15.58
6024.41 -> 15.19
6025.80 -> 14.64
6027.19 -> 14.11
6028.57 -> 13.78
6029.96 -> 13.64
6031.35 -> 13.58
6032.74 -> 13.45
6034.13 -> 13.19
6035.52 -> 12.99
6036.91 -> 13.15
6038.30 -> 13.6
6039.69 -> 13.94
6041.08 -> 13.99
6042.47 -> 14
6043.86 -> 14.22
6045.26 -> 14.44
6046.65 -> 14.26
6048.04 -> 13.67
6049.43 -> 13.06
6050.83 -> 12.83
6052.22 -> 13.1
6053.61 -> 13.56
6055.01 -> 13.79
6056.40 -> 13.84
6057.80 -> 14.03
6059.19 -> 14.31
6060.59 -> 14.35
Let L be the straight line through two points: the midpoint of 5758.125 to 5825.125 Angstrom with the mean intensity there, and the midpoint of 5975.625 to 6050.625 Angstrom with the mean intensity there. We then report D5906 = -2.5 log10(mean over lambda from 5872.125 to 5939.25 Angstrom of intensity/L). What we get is 0.08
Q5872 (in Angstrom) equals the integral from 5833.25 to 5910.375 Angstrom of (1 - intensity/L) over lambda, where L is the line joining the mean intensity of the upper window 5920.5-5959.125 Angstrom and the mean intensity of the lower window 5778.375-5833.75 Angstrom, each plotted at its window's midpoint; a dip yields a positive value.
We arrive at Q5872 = 4.7 Angstrom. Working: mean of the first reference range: 15.5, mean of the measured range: 14.1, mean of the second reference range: 14.6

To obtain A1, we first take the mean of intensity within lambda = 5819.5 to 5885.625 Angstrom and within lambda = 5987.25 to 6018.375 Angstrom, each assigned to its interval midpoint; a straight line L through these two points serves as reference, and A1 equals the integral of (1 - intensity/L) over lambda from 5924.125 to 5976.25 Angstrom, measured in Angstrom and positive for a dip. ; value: 3.6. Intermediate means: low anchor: 15.3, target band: 14.3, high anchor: 15.4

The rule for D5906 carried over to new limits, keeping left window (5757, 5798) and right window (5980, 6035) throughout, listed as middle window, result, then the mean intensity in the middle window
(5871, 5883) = 0.04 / 14.5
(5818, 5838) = -0.10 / 16.5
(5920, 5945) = 0.02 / 14.8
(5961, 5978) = 0.10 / 13.7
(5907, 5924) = 0.04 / 14.5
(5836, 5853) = -0.06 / 15.9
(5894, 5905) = 0.17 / 12.8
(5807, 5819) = 0.03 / 14.7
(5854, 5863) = 0.06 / 14.2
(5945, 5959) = 0.06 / 14.1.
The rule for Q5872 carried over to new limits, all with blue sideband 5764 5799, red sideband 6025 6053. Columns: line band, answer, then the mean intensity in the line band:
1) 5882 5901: 4.54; 11.1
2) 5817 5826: -0.67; 16.2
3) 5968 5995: -0.54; 14.3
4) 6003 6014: -1.64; 16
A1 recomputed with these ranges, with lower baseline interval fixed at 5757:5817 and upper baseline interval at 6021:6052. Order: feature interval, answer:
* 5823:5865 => -2.7 Angstrom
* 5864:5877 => -0.6 Angstrom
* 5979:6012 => -2.5 Angstrom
